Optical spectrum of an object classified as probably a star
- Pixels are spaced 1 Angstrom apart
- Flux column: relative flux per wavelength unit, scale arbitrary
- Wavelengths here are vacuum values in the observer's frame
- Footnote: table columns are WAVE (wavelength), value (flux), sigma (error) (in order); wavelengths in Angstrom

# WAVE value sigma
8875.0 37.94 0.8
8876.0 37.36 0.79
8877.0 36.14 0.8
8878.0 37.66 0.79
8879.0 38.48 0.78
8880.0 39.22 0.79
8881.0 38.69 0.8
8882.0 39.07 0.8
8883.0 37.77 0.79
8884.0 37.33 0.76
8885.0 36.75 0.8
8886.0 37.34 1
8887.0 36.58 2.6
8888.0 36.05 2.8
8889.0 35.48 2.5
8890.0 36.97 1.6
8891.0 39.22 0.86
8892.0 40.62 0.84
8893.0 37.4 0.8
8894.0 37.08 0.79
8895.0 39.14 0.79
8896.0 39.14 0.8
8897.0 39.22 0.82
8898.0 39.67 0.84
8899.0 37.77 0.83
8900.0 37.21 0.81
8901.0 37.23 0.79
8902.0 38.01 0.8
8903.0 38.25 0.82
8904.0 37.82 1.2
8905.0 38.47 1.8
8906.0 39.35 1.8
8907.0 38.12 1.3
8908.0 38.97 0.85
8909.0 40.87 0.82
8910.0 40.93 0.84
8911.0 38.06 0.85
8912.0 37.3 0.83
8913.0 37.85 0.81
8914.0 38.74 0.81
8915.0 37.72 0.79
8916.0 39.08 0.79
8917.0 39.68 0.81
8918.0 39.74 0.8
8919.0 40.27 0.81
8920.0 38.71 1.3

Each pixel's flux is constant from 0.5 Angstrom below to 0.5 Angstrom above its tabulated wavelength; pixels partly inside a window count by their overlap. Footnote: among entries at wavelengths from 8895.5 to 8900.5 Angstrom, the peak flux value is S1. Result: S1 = 39.67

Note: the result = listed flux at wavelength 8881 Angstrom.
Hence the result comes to 38.69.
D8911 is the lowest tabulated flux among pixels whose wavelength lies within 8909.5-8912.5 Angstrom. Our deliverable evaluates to 37.3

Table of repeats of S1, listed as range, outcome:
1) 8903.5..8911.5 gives 40.93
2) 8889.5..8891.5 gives 39.22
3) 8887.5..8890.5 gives 36.97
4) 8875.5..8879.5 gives 38.48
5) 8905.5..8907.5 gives 39.35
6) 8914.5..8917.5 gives 39.68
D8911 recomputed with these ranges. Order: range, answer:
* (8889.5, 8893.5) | 36.97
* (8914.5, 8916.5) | 37.72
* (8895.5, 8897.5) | 39.14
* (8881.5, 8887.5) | 36.58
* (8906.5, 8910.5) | 38.12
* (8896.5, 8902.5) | 37.21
